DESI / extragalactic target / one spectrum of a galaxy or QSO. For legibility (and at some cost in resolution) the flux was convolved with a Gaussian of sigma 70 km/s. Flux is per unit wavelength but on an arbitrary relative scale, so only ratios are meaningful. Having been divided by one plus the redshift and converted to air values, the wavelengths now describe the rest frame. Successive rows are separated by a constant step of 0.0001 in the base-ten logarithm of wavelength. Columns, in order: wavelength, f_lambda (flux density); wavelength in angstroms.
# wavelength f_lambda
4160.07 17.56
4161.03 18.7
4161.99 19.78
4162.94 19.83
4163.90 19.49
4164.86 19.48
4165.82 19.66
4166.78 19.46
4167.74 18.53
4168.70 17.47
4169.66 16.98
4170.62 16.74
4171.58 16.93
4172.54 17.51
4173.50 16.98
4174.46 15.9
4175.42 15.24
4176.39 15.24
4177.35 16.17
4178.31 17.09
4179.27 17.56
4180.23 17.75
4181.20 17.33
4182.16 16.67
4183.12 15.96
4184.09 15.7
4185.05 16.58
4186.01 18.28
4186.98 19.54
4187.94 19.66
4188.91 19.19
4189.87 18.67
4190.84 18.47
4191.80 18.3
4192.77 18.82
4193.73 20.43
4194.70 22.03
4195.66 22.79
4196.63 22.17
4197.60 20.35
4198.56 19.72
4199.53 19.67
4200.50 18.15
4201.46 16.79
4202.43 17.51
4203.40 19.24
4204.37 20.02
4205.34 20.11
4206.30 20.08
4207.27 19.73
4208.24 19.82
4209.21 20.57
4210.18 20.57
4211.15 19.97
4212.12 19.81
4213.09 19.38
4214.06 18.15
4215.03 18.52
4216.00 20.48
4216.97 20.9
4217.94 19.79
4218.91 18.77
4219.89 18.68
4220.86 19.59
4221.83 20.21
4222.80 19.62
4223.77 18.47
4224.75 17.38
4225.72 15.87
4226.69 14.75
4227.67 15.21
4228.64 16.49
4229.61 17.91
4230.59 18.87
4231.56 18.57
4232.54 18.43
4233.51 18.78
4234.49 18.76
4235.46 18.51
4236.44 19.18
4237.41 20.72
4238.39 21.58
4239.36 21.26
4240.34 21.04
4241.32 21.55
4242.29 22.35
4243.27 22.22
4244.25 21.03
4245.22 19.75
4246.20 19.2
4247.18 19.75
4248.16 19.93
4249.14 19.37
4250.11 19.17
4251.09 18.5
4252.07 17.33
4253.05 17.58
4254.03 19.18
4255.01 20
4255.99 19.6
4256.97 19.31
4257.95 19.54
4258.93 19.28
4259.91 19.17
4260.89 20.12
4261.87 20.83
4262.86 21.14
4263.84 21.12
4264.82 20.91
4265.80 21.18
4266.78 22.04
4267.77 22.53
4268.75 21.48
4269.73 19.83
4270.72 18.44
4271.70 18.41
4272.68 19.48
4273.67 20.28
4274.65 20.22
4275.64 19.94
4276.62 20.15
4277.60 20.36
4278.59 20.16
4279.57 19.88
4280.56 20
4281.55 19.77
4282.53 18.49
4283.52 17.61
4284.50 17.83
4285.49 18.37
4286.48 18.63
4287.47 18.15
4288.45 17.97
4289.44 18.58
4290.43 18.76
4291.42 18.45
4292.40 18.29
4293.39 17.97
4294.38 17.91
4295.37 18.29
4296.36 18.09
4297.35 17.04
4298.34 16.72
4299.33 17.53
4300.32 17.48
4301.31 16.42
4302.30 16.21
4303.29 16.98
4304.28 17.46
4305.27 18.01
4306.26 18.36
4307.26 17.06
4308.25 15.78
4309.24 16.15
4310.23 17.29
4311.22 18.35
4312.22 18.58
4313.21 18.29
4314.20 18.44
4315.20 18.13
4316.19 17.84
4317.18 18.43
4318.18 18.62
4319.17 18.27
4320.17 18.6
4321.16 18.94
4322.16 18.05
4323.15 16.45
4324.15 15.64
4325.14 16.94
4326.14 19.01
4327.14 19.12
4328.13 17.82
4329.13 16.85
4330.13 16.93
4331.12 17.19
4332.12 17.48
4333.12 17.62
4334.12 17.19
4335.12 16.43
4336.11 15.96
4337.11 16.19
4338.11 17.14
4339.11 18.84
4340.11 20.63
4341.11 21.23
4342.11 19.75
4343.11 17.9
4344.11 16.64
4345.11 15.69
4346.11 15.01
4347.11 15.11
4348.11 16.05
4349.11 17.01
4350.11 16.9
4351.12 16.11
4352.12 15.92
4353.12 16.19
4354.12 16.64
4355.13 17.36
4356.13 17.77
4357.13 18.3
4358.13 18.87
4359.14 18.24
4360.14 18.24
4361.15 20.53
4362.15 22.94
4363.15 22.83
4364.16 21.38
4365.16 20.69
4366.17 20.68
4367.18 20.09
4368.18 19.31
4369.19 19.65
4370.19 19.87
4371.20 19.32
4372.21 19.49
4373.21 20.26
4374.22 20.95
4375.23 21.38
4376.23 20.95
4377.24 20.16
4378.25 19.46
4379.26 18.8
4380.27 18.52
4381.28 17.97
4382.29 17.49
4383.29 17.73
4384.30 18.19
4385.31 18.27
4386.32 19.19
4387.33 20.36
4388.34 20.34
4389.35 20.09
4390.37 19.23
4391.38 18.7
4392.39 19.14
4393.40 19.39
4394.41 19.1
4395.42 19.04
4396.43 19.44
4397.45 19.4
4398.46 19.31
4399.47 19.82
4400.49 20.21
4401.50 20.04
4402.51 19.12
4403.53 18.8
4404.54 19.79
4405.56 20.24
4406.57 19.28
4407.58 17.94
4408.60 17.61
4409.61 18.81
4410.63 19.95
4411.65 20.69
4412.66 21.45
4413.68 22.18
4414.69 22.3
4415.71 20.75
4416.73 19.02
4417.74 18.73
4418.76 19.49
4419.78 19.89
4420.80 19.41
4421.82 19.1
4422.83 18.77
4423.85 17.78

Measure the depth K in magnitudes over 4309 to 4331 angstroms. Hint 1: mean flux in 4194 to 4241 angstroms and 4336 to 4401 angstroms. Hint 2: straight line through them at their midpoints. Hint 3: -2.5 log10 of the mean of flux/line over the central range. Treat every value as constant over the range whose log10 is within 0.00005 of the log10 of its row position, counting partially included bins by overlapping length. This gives 0.07 mag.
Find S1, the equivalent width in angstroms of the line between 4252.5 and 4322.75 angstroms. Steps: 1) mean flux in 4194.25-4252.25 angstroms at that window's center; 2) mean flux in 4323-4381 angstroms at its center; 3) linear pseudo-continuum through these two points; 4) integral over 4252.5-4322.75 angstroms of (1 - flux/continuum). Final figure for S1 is 0.5 angstroms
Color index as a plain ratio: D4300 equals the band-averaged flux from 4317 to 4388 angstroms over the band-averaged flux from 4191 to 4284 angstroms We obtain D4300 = 0.94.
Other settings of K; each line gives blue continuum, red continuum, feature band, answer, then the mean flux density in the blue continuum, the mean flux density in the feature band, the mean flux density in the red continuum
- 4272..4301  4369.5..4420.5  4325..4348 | 0.09 mag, 18.7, 17.5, 19.6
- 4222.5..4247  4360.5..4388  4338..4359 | 0.14 mag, 19.1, 17.4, 19.9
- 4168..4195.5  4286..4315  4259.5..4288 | -0.13 mag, 17.7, 19.9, 17.7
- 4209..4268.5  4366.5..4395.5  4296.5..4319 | 0.11 mag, 19.5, 17.5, 19.4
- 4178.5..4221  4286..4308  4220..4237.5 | 0.03 mag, 19.1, 18.1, 17.7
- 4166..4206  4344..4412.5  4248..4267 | -0.07 mag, 18.3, 19.7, 19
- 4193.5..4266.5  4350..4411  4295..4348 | 0.11 mag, 19.5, 17.5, 19.2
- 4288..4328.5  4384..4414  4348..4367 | 0.00 mag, 17.8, 18.6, 19.5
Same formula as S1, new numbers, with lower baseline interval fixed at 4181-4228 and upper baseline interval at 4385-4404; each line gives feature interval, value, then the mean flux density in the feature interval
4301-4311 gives 1.1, 17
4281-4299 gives 1.0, 18.2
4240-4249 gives -0.8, 20.7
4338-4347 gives 0.6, 18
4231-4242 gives -0.5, 19.9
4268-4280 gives -0.5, 20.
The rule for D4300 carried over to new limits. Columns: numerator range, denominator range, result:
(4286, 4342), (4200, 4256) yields 0.93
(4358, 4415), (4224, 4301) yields 1.03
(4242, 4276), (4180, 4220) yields 1.04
